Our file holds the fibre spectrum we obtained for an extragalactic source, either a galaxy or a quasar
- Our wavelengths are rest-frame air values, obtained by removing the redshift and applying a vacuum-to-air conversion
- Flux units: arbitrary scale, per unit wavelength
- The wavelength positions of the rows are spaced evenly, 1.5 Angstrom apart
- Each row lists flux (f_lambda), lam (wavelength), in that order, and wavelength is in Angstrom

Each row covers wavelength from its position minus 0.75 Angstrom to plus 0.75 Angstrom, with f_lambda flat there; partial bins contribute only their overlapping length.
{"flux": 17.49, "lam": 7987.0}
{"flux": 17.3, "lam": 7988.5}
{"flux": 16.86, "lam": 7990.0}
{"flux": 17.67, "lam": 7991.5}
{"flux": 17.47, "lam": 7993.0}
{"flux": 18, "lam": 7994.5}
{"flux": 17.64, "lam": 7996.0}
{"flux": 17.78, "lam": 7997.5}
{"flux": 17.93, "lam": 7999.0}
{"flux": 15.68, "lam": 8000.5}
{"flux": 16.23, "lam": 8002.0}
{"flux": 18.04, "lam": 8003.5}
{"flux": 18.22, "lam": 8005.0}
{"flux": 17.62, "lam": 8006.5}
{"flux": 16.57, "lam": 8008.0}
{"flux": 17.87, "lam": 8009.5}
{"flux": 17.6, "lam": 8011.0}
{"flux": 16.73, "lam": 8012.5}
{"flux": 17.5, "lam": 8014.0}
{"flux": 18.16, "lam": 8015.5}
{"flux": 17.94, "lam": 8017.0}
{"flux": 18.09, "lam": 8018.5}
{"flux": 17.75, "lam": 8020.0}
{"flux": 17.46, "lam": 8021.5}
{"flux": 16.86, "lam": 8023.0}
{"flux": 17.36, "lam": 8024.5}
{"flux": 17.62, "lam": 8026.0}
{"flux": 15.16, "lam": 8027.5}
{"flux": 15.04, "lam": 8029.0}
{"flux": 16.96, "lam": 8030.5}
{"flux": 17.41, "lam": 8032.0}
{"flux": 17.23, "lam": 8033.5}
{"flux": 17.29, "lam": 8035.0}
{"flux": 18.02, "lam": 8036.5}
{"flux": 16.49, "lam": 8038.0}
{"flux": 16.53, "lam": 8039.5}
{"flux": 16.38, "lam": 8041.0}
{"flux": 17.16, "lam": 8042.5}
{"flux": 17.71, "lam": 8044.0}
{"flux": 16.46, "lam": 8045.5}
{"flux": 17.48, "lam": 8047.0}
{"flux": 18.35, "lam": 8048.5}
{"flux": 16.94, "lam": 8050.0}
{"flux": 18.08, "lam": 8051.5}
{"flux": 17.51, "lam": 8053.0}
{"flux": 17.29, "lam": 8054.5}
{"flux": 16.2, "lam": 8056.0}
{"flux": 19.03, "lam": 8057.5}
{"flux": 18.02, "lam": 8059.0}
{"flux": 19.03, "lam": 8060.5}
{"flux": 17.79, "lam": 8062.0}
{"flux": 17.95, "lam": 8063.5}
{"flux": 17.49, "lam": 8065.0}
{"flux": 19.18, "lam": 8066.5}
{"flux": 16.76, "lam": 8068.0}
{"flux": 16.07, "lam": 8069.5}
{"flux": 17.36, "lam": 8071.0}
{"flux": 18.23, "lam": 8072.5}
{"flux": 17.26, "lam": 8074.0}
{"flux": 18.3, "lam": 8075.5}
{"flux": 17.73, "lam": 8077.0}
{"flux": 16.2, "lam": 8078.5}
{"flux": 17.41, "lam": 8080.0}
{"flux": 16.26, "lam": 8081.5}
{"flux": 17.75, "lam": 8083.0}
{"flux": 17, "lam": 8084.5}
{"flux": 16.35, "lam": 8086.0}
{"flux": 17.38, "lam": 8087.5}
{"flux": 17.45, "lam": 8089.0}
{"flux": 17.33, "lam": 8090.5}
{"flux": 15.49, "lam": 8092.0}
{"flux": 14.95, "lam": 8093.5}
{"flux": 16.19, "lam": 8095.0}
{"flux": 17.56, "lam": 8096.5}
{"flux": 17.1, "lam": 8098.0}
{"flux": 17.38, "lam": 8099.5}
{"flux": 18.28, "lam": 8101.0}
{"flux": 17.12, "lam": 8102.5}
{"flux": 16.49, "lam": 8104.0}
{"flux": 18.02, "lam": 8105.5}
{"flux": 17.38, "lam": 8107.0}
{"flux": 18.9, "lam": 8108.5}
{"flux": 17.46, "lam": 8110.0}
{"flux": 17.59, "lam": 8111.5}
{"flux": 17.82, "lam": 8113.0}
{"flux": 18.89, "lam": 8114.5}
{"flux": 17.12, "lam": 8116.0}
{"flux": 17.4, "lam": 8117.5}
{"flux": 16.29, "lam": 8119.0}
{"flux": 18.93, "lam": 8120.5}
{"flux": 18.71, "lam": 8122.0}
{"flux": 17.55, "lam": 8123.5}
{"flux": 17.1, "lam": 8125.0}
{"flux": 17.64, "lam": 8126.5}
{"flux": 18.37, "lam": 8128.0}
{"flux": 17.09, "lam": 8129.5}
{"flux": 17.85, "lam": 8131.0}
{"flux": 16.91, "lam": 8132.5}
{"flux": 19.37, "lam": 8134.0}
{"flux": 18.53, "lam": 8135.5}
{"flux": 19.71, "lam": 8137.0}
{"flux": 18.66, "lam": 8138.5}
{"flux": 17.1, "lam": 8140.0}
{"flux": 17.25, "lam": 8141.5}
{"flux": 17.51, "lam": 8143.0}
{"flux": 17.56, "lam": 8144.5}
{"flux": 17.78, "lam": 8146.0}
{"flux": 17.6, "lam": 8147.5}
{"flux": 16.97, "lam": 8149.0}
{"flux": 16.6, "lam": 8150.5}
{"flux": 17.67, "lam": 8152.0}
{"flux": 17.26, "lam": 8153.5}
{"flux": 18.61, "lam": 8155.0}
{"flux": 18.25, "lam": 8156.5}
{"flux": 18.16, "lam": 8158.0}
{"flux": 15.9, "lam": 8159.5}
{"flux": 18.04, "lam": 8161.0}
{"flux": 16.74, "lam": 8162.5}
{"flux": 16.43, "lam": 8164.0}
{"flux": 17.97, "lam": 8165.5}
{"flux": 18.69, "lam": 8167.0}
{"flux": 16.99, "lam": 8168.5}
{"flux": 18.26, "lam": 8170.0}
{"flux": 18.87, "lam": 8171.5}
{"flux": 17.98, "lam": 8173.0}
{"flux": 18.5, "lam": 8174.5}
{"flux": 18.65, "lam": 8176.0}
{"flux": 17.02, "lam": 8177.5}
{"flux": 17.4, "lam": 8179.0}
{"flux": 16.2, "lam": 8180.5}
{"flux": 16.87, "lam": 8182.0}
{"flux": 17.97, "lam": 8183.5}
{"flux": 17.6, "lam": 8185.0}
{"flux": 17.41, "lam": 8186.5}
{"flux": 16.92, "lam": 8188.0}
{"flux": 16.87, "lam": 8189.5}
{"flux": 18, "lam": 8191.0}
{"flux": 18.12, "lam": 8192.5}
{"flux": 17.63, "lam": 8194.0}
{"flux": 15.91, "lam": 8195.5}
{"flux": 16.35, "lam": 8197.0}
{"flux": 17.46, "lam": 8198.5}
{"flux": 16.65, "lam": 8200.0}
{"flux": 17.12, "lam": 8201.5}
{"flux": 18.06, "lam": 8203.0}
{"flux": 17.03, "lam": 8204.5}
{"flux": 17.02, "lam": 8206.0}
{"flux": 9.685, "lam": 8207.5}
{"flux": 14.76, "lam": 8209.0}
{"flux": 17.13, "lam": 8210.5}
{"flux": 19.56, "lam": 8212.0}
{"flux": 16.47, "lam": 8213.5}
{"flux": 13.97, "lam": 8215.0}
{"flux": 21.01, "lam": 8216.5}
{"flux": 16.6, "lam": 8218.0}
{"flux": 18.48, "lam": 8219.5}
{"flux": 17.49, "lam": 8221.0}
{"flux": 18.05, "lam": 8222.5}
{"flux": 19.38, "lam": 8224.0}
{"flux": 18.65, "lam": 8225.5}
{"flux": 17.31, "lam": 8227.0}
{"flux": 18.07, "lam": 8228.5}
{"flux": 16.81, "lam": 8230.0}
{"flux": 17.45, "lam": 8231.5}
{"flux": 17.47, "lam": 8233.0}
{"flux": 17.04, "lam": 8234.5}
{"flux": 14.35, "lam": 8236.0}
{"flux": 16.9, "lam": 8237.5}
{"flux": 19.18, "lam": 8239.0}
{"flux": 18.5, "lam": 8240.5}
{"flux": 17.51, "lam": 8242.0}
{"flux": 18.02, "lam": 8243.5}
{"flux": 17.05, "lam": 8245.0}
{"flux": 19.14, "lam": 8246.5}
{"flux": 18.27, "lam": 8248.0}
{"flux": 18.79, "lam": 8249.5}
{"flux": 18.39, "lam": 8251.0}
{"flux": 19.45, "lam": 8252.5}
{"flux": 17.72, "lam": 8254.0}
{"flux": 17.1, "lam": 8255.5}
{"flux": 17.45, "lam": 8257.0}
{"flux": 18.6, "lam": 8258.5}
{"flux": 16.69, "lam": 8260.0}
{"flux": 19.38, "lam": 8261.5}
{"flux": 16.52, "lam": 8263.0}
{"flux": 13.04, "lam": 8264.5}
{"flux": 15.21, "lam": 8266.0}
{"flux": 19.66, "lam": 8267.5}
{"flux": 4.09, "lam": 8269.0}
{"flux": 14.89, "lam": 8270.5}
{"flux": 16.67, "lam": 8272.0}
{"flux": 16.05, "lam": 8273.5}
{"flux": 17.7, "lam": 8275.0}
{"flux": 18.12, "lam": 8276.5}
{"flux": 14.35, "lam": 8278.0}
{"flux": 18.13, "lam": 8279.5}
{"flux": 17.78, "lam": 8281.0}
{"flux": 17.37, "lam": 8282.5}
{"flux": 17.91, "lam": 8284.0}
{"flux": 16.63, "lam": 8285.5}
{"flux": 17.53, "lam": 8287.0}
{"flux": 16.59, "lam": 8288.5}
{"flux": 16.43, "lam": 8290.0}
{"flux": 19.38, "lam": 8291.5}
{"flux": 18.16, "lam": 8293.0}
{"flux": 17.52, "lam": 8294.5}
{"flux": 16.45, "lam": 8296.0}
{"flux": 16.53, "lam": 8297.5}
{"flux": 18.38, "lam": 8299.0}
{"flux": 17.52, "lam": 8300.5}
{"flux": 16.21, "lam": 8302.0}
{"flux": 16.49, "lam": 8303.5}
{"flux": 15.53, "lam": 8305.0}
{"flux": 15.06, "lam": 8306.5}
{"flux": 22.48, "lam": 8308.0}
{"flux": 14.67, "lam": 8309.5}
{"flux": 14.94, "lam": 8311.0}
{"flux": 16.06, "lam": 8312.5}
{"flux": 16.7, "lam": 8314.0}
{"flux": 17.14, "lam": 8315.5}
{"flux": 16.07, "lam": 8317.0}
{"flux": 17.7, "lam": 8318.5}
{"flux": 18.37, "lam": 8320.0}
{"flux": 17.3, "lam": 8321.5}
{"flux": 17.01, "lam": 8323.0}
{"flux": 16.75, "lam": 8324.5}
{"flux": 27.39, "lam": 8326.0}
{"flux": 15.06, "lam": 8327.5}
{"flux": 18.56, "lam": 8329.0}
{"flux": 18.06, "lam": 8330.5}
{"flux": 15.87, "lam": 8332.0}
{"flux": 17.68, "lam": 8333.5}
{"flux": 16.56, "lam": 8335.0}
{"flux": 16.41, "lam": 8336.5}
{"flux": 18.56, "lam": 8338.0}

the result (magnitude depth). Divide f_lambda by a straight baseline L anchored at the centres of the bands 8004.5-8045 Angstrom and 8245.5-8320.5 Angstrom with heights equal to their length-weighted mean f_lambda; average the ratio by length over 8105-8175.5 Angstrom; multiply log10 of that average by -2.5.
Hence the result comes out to -0.04 mag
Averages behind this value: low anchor 17.2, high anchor 16.9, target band 17.8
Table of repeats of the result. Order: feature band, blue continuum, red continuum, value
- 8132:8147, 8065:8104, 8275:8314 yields -0.06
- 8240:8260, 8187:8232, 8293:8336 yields -0.06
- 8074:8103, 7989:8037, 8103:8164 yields 0.03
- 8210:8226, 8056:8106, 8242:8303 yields -0.05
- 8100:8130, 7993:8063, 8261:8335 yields -0.03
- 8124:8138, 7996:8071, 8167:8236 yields -0.05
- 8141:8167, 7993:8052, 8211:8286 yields -0.01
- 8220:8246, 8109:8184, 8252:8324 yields -0.03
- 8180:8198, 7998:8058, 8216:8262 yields 0.04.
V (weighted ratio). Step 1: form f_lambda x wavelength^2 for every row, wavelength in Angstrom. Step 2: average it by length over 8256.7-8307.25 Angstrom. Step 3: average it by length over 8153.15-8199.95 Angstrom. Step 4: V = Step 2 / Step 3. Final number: 0.97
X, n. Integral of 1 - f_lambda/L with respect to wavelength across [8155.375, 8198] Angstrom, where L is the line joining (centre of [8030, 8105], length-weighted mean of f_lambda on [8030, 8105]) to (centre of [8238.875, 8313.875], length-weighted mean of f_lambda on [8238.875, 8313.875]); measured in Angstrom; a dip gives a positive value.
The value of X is -0.9 Angstrom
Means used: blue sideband 17.3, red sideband 17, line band 17.5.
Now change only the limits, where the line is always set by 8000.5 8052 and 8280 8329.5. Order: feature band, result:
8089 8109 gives 0.2 Angstrom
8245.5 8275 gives 1.1 Angstrom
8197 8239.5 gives 0.6 Angstrom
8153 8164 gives -0.1 Angstrom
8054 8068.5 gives -0.6 Angstrom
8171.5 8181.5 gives -0.2 Angstrom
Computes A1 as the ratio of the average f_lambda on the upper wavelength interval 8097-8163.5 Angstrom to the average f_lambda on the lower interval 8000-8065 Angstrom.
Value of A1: 1.0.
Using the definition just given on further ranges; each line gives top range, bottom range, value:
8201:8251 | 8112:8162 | 0.98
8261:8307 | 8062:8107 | 0.96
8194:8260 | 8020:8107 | 1.01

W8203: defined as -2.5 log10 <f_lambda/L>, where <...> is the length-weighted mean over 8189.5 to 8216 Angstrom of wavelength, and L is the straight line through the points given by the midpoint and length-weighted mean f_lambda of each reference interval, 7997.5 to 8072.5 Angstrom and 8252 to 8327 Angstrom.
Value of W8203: 0.04 mag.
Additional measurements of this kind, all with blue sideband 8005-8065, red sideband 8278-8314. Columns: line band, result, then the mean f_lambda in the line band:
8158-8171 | -0.02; 17.5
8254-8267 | 0.02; 16.9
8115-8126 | -0.02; 17.6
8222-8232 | -0.05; 18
